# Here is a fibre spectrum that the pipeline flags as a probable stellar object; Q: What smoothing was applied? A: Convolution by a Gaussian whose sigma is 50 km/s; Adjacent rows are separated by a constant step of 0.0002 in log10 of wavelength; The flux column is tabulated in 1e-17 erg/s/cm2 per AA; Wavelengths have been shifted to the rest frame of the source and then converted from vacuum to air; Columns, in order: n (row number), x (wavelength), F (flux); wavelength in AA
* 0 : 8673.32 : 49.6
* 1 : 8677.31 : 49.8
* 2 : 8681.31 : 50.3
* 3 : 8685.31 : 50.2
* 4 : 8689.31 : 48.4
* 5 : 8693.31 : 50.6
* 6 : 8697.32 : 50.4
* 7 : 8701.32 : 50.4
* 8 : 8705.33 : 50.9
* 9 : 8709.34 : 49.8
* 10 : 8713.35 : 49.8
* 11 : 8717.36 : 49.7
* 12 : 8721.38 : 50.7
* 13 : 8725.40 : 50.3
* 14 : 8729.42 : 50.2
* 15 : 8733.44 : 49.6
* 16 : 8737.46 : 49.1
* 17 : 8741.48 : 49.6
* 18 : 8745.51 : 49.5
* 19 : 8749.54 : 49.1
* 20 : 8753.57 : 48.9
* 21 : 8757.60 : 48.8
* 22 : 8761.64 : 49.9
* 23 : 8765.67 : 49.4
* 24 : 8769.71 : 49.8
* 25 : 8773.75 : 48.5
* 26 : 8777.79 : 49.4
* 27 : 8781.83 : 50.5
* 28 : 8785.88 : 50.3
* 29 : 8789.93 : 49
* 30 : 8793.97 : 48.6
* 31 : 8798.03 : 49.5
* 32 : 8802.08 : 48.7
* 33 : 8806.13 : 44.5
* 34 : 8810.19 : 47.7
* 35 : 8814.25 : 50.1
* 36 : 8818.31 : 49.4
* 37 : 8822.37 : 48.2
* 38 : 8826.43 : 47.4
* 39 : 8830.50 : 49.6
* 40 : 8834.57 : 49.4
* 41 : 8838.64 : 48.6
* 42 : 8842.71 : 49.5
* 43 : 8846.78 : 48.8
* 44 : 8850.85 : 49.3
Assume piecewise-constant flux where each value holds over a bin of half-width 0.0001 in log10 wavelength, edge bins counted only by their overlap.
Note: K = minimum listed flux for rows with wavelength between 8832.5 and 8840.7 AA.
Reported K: 48.6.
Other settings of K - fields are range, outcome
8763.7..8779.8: 48.5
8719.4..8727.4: 50.3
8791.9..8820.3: 44.5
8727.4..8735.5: 49.6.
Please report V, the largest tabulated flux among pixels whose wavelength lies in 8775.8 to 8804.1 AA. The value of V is 50.5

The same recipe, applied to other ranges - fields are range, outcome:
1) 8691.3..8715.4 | 50.9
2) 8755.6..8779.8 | 49.9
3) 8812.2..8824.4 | 50.1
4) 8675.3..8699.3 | 50.6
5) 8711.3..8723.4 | 50.7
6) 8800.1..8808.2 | 48.7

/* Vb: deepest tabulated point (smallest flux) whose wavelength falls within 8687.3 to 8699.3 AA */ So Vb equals 48.4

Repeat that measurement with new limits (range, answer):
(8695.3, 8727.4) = 49.7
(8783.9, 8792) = 49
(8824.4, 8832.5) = 47.4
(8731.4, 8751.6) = 49.1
